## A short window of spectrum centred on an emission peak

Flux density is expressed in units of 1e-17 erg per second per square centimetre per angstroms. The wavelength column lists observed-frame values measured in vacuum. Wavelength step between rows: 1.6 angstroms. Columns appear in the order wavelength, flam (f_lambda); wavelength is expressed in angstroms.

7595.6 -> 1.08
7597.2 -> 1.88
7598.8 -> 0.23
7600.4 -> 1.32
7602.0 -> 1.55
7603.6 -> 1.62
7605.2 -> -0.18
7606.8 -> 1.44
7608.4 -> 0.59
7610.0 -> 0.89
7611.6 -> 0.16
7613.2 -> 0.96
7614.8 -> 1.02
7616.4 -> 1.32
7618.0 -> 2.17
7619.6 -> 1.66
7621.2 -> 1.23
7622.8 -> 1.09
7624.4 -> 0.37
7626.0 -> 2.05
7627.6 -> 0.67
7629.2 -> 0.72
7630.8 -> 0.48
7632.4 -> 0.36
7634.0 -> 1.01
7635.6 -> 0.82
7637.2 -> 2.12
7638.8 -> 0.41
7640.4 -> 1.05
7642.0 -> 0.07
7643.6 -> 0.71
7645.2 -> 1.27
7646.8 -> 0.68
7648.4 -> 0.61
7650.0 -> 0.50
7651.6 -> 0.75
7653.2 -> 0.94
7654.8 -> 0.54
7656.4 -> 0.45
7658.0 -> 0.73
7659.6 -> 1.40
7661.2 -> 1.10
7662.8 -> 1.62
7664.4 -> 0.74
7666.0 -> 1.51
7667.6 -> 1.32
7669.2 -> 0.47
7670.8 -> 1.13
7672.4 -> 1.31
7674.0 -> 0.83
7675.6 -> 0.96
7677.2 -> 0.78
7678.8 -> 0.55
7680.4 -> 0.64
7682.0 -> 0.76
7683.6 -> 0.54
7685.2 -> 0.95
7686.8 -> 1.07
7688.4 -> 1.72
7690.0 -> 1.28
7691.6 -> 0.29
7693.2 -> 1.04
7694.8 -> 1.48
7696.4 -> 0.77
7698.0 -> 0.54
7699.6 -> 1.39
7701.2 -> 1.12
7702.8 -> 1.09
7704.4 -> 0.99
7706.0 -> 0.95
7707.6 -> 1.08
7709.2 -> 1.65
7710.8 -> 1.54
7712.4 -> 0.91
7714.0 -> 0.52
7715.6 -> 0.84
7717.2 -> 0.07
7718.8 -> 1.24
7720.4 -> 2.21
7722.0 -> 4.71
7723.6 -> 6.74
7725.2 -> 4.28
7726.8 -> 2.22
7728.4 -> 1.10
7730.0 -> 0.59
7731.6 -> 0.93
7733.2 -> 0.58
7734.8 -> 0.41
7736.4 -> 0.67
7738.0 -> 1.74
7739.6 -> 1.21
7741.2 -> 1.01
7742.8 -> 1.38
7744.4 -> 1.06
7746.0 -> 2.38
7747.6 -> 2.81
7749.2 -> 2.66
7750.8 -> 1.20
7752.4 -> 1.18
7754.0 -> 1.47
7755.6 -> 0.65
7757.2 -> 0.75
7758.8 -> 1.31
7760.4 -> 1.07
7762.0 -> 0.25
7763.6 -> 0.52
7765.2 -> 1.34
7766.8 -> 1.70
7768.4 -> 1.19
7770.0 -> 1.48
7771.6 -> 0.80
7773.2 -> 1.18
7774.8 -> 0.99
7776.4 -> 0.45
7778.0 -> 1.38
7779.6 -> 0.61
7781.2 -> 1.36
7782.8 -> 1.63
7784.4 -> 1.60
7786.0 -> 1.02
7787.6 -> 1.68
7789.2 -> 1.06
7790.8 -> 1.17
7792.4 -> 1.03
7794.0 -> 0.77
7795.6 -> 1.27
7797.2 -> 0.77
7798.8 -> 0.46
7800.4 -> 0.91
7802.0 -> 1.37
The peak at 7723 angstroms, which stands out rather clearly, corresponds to H-alpha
